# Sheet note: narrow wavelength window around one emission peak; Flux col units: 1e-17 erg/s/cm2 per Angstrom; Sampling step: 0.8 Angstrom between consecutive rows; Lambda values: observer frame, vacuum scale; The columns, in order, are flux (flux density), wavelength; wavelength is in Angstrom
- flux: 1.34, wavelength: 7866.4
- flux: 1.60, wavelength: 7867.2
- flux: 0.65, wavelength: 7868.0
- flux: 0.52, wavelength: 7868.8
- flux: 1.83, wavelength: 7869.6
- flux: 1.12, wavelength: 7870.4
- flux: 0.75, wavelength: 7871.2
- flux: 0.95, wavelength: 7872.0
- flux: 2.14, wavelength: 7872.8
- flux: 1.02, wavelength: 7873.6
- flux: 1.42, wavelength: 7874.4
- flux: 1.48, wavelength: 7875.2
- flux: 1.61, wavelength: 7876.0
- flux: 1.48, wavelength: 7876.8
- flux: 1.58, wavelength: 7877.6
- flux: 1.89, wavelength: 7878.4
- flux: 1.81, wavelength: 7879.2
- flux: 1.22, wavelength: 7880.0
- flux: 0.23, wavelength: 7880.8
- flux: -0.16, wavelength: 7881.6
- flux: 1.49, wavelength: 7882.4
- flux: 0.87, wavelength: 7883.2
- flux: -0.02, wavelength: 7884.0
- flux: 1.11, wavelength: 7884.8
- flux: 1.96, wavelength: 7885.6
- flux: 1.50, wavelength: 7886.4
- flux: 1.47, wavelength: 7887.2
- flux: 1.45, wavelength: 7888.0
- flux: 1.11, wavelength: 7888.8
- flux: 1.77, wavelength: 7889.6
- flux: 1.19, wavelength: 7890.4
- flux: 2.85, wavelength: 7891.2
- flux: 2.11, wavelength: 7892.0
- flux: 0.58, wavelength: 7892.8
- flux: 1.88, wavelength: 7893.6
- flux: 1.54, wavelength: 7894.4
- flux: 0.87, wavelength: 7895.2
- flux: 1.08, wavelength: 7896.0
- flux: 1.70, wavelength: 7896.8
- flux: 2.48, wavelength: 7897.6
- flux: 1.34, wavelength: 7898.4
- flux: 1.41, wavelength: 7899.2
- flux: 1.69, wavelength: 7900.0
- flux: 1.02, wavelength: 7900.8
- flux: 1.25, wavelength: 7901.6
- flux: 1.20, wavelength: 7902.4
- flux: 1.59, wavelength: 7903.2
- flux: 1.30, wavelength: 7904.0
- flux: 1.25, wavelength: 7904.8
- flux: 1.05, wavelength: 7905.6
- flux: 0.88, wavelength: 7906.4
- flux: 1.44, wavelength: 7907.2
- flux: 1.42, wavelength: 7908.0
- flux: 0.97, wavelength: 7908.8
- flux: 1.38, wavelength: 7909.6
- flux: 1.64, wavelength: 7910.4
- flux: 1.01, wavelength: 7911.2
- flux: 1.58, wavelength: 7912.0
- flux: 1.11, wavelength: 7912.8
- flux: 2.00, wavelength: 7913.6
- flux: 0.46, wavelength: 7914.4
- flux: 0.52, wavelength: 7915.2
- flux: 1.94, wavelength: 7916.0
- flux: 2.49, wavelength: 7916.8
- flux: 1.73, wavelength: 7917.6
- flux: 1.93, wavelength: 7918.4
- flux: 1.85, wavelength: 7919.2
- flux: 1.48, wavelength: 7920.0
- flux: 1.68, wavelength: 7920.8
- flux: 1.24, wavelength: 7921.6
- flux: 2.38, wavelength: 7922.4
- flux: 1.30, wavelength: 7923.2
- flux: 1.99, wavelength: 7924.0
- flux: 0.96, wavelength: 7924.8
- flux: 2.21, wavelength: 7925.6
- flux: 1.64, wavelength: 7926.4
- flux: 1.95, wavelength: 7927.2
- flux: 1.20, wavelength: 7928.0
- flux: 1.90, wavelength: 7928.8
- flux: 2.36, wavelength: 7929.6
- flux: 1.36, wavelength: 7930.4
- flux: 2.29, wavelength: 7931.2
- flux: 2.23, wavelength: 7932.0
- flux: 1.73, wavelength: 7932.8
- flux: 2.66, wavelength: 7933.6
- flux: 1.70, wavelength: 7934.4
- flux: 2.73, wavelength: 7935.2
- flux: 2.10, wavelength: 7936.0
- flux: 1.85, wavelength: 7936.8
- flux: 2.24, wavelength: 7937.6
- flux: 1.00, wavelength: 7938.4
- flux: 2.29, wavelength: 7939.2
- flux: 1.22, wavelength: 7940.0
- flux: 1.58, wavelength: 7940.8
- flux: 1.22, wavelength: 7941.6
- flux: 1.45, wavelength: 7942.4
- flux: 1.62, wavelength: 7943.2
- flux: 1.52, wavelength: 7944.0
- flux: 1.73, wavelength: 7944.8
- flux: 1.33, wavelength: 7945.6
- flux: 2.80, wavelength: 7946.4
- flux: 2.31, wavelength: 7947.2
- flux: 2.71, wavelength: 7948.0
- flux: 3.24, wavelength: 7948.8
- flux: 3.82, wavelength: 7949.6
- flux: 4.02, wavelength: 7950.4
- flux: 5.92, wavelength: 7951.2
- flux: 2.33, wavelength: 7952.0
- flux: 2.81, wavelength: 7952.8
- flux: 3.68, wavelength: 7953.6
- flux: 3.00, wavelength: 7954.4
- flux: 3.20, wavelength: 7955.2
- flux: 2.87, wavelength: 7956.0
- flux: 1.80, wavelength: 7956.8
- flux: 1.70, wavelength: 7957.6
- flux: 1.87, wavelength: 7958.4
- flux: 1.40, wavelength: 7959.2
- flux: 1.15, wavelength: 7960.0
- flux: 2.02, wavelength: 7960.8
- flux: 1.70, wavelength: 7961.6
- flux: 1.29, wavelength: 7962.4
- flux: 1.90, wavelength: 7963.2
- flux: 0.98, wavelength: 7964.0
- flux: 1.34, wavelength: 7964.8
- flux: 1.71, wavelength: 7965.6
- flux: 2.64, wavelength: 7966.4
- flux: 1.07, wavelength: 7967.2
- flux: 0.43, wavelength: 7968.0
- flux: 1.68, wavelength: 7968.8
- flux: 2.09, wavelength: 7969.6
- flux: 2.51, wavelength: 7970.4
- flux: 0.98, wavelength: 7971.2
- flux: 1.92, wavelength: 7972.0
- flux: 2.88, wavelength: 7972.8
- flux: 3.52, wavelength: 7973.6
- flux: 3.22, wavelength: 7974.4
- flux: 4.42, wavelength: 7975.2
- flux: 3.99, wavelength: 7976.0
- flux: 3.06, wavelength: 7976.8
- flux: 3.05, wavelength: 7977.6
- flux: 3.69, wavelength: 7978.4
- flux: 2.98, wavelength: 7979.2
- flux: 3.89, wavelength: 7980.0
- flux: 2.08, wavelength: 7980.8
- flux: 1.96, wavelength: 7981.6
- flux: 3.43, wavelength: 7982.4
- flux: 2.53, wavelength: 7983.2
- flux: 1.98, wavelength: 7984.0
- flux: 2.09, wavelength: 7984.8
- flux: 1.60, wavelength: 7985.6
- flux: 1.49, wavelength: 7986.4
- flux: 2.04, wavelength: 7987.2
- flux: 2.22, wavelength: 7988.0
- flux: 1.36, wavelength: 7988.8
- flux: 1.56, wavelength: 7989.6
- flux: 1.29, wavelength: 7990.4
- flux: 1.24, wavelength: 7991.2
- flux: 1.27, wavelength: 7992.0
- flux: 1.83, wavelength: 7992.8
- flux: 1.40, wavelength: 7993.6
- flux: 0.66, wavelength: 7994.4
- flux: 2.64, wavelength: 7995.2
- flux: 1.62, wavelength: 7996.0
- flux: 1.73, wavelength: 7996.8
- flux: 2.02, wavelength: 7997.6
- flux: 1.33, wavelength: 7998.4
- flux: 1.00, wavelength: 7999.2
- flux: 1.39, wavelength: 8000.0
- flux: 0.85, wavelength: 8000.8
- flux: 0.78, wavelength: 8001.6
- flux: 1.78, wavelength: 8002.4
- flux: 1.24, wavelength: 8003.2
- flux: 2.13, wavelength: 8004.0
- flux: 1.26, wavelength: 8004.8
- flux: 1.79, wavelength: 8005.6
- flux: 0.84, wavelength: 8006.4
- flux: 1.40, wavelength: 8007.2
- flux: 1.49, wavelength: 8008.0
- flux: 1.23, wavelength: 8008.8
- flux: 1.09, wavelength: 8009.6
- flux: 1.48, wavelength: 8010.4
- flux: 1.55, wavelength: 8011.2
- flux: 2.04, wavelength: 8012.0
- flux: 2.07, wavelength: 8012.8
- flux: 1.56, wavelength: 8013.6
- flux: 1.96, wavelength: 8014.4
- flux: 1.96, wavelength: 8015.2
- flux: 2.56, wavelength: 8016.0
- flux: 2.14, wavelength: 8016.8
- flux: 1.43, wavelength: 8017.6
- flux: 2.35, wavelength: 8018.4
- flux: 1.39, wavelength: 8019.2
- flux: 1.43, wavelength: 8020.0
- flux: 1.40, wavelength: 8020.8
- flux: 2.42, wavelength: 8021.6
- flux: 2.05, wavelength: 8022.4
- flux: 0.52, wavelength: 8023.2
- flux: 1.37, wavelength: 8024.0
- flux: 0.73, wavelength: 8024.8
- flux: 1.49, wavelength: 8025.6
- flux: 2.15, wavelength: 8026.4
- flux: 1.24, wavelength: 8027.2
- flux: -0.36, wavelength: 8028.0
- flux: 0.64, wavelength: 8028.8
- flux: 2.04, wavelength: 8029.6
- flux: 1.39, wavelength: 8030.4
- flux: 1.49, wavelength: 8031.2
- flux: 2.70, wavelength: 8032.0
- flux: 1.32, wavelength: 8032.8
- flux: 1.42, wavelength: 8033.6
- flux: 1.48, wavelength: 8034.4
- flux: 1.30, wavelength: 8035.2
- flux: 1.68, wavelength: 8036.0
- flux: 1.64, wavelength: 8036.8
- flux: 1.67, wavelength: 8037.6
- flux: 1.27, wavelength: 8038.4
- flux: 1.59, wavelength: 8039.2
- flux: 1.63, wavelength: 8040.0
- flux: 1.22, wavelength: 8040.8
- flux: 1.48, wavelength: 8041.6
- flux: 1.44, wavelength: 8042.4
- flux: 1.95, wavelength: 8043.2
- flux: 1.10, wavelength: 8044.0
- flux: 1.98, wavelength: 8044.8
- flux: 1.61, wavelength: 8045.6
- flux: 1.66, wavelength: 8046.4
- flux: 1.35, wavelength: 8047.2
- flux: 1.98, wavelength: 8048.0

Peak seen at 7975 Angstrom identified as [N II]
